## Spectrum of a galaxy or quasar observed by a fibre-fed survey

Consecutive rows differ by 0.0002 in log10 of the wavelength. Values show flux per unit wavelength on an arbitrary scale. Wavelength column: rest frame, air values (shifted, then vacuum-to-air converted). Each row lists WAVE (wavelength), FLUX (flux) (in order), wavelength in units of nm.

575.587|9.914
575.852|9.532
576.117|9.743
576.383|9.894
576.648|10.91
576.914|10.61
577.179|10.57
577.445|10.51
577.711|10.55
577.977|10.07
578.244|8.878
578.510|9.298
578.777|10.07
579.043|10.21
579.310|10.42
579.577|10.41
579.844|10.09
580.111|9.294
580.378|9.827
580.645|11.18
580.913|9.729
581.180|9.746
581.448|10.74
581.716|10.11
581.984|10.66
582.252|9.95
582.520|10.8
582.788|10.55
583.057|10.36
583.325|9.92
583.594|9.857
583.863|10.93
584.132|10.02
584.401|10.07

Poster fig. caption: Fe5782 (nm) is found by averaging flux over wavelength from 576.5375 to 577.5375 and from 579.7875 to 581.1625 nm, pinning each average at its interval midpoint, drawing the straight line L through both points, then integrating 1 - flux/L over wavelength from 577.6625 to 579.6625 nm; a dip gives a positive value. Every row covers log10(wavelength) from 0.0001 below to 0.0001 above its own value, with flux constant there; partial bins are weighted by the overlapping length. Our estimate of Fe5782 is 0.075 nm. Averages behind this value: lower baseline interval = 10.7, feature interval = 9.95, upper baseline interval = 10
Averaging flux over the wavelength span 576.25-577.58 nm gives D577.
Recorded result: 10.5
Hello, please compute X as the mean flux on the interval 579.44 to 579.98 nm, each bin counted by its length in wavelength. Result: 10.2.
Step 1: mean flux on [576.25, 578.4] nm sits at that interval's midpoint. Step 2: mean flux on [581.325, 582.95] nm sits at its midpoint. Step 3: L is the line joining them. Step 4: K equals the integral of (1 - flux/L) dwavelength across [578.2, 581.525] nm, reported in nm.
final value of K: 0.11 nm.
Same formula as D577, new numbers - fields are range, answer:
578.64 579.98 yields 10.2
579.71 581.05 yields 10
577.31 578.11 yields 10.4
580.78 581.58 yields 10.1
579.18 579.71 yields 10.4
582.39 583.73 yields 10.3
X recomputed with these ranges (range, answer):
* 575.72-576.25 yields 9.64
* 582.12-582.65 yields 10.4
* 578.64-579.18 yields 10.1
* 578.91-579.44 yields 10.3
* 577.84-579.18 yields 9.71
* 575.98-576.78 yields 10.2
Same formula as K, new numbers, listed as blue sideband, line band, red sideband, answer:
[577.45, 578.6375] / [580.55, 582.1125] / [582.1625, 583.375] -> -0.024 nm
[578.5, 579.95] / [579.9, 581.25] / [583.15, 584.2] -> 0.025 nm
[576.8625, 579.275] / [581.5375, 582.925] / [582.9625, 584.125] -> -0.031 nm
